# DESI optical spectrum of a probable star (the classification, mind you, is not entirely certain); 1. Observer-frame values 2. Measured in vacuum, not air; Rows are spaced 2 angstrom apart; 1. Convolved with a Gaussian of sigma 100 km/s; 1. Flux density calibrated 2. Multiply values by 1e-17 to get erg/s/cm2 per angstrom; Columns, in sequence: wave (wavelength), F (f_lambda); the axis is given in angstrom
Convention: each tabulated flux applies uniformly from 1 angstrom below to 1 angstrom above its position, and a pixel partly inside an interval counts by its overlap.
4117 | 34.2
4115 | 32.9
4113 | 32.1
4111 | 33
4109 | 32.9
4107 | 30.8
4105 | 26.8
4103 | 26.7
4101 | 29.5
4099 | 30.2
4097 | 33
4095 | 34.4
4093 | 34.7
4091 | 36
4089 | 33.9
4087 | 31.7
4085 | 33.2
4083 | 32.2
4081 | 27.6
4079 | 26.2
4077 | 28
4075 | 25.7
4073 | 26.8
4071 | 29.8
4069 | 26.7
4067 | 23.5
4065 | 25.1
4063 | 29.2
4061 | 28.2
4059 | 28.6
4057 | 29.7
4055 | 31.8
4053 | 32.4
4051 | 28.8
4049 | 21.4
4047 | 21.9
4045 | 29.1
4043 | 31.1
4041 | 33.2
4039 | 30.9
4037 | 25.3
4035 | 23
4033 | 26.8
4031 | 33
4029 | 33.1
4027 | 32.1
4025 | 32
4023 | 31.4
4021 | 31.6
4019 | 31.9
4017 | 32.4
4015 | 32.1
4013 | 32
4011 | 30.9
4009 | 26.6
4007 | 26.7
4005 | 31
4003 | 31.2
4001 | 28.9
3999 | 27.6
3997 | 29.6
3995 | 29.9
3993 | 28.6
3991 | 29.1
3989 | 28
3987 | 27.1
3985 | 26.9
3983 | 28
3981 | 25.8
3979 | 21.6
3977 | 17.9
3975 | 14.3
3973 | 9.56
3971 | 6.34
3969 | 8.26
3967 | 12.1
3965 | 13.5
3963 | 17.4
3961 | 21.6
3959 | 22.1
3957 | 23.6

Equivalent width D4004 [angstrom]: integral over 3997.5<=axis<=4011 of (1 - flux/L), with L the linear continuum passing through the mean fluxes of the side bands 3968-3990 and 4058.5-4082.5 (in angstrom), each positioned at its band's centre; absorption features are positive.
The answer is -4.6 angstrom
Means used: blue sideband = 19.4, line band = 28.9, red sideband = 27.2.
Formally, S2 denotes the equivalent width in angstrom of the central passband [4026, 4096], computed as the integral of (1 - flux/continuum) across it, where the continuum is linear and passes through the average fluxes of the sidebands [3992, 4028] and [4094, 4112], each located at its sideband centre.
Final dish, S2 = 3.0 angstrom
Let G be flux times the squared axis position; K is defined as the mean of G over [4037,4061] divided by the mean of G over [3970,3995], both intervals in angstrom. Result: 1.34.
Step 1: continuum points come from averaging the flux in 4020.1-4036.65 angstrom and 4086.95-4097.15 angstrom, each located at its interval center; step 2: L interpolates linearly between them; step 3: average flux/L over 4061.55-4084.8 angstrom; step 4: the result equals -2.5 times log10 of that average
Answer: 0.20 mag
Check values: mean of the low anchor 30.2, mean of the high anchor 34.2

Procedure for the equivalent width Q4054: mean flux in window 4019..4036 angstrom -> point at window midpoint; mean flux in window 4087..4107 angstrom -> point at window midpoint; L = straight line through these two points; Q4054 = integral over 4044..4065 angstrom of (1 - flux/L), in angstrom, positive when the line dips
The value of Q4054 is 2.01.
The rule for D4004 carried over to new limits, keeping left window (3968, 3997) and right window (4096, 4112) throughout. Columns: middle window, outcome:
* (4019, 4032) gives -3.8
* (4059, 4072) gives 0.2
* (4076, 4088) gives -0.4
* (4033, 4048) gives -1.1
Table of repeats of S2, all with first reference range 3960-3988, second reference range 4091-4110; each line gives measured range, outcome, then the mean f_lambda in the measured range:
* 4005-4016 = -4.1 angstrom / 29.8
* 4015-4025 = -4.0 angstrom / 31.9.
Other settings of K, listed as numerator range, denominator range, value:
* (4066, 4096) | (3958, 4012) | 1.37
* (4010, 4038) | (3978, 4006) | 1.10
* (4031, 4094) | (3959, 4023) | 1.22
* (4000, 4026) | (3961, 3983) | 2.01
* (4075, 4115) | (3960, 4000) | 1.55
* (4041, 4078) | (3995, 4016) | 0.96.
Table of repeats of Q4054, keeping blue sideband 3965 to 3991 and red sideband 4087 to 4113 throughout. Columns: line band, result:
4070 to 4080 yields 0.65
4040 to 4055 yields -1.26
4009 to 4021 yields -4.45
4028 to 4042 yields -2.43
